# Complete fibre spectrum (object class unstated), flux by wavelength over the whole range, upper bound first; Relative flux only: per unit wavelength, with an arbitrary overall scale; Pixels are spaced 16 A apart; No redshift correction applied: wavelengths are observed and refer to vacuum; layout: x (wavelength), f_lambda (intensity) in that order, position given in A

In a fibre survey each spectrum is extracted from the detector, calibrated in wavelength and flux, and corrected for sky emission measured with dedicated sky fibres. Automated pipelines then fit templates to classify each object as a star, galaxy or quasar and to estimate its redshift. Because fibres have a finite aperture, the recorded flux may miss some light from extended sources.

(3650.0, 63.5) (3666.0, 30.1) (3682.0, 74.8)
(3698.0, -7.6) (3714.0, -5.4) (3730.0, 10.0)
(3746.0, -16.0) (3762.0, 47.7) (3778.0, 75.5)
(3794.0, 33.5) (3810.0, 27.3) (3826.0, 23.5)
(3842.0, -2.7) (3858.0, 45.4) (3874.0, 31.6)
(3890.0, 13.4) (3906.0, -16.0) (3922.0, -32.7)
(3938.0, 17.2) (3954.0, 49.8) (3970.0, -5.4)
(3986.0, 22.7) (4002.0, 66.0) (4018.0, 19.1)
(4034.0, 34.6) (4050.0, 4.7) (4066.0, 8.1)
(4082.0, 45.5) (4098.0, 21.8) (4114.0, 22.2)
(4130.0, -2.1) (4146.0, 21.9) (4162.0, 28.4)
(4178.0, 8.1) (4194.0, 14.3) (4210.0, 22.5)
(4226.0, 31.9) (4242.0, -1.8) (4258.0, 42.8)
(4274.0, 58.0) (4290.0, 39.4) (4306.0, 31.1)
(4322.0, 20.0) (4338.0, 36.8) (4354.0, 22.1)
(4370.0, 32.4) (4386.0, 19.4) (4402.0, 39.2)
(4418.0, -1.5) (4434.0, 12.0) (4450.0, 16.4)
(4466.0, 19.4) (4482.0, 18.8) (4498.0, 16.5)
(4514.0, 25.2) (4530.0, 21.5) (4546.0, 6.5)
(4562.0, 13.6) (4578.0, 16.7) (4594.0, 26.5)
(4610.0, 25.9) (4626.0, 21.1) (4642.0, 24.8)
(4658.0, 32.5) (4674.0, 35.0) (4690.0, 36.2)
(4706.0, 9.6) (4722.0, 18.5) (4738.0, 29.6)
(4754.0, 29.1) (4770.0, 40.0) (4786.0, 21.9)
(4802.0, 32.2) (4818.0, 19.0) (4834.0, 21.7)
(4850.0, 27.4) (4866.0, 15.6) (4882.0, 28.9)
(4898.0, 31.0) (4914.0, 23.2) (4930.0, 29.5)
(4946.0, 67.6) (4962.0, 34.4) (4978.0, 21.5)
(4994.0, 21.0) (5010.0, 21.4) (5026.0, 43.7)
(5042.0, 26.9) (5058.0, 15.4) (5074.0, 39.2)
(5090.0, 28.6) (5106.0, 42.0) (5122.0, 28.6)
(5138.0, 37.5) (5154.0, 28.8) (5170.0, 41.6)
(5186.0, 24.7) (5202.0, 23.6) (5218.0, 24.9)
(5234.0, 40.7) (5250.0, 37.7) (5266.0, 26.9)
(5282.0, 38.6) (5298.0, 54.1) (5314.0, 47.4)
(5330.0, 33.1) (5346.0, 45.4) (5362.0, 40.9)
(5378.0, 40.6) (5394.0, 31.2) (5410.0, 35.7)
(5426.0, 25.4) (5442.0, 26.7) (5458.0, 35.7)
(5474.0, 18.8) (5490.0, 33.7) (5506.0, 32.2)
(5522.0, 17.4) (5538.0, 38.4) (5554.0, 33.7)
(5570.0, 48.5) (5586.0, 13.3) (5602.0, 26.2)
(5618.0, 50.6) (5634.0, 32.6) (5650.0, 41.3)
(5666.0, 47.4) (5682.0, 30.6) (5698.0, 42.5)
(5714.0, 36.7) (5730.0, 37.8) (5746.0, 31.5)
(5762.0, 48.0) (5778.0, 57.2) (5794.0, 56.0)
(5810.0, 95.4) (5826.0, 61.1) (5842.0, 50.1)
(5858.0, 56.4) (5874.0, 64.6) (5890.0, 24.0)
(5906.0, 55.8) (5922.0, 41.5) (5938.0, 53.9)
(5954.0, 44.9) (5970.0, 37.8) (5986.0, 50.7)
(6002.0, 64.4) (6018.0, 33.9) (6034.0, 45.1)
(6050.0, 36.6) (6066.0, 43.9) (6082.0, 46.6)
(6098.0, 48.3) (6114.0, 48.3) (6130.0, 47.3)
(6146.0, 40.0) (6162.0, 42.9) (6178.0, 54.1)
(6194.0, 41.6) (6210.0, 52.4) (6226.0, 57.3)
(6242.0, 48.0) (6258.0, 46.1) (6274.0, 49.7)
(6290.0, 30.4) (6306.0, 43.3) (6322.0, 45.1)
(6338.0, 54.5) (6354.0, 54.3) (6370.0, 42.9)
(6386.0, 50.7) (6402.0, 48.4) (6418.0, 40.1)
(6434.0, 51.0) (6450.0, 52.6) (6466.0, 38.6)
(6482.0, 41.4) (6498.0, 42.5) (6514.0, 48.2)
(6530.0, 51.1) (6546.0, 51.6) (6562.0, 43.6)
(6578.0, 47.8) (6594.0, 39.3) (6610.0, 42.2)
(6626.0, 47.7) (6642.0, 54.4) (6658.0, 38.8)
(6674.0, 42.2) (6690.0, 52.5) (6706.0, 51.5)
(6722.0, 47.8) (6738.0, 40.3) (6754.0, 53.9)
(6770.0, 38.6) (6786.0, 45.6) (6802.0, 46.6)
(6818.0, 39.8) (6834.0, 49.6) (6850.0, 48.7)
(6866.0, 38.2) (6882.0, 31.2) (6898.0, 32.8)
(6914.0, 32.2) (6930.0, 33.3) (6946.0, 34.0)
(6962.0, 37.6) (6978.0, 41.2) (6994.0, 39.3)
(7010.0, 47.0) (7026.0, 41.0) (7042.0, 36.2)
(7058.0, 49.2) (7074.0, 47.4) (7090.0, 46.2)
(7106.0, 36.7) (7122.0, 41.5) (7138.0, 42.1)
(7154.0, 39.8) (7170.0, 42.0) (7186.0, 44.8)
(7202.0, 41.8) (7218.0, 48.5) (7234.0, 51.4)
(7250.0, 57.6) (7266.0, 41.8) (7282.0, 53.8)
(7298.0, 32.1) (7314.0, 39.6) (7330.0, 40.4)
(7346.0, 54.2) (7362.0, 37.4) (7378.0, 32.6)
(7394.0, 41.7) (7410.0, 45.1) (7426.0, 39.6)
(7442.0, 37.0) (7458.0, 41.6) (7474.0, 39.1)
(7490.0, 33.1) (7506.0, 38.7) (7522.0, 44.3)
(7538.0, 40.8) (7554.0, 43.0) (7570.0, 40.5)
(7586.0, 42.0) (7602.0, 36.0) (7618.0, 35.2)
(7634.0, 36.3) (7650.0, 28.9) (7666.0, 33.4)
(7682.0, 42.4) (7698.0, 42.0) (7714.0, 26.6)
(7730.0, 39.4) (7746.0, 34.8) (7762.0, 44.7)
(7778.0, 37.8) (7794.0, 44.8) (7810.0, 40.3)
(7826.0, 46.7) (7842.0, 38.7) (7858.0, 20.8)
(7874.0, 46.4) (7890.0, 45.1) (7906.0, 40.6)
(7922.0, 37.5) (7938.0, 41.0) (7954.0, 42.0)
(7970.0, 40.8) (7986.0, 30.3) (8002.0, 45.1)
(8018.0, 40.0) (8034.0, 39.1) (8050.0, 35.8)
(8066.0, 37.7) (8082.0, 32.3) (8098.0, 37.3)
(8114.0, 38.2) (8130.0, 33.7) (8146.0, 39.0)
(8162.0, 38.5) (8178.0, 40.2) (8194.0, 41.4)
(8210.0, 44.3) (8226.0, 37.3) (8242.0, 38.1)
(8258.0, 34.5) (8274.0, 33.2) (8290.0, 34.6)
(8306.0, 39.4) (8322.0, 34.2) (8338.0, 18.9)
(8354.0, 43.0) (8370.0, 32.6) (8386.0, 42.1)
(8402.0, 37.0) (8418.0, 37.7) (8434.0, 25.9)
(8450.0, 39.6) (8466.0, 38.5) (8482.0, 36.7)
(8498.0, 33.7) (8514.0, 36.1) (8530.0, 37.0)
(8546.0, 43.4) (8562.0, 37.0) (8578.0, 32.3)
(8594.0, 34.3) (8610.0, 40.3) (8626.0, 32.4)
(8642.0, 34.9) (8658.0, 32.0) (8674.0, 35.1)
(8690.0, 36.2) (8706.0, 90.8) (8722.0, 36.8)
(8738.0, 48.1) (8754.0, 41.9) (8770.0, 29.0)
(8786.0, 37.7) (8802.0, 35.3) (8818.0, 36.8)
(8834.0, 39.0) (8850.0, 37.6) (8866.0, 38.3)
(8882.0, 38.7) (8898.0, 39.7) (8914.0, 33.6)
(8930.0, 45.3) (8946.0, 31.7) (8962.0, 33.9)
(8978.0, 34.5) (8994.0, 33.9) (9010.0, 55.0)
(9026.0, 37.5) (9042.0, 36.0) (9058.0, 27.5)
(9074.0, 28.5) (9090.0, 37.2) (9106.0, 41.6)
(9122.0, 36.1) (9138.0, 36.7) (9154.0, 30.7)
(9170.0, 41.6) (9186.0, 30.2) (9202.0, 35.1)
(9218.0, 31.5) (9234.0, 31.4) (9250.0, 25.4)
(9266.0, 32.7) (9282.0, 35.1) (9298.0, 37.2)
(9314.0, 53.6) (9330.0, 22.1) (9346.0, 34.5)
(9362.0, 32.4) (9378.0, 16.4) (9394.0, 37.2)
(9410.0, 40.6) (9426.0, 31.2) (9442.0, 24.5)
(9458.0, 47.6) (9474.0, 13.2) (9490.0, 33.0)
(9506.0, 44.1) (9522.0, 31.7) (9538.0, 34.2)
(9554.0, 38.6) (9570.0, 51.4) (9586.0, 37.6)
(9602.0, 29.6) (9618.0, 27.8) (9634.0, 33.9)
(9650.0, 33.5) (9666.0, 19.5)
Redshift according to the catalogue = 0.326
